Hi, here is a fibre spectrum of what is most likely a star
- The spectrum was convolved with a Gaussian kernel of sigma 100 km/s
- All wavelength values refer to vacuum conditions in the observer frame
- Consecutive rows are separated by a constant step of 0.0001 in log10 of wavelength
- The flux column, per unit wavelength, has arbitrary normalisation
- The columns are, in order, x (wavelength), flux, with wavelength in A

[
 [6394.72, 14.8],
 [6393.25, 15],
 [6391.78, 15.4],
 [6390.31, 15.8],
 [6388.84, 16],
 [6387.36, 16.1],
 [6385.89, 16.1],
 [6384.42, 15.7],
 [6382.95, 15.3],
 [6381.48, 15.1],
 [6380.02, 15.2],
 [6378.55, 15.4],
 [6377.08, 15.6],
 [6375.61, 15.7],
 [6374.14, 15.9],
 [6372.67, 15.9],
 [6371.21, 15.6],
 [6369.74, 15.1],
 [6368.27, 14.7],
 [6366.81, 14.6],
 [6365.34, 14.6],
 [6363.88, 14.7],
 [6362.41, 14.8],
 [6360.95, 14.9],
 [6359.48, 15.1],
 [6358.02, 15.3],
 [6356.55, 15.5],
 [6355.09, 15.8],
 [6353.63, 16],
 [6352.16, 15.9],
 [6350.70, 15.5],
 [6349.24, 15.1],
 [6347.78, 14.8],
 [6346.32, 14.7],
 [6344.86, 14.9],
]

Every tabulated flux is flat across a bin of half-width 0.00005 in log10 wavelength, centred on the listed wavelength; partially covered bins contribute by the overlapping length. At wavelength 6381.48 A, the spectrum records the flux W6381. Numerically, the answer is 15.1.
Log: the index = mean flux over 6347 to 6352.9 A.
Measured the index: 15.3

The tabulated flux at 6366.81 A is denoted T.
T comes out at 14.6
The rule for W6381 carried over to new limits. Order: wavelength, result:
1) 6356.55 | 15.5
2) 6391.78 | 15.4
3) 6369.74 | 15.1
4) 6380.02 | 15.2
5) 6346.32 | 14.7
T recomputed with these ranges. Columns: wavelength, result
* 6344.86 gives 14.9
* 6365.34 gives 14.6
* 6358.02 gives 15.3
